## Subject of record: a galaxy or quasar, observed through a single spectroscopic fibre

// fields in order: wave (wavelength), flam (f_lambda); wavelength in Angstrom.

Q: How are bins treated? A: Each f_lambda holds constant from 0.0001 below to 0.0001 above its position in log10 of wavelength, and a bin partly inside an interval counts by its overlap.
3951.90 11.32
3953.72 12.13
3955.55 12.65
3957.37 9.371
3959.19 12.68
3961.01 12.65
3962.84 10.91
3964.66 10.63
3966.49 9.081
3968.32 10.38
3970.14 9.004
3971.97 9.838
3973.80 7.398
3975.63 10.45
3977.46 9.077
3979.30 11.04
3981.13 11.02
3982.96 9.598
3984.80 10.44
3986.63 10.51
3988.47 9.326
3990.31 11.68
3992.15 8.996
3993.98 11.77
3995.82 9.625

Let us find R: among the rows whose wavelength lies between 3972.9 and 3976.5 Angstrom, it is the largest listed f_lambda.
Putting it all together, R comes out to 10.45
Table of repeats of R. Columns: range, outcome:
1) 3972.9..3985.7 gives 11.04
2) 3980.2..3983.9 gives 11.02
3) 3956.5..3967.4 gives 12.68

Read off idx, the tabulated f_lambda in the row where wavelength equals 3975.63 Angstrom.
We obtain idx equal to 10.45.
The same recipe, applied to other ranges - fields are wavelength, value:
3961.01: 12.65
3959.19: 12.68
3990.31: 11.68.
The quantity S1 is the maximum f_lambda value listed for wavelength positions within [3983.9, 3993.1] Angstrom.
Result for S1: 11.68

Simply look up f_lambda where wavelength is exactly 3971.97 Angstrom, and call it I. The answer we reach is 9.838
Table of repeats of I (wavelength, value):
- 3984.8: 10.44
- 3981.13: 11.02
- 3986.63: 10.51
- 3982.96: 9.598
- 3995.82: 9.625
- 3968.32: 10.38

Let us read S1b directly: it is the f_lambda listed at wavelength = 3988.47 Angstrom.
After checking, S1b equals 9.326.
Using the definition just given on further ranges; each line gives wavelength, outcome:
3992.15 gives 8.996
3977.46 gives 9.077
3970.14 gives 9.004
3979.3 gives 11.04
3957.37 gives 9.371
